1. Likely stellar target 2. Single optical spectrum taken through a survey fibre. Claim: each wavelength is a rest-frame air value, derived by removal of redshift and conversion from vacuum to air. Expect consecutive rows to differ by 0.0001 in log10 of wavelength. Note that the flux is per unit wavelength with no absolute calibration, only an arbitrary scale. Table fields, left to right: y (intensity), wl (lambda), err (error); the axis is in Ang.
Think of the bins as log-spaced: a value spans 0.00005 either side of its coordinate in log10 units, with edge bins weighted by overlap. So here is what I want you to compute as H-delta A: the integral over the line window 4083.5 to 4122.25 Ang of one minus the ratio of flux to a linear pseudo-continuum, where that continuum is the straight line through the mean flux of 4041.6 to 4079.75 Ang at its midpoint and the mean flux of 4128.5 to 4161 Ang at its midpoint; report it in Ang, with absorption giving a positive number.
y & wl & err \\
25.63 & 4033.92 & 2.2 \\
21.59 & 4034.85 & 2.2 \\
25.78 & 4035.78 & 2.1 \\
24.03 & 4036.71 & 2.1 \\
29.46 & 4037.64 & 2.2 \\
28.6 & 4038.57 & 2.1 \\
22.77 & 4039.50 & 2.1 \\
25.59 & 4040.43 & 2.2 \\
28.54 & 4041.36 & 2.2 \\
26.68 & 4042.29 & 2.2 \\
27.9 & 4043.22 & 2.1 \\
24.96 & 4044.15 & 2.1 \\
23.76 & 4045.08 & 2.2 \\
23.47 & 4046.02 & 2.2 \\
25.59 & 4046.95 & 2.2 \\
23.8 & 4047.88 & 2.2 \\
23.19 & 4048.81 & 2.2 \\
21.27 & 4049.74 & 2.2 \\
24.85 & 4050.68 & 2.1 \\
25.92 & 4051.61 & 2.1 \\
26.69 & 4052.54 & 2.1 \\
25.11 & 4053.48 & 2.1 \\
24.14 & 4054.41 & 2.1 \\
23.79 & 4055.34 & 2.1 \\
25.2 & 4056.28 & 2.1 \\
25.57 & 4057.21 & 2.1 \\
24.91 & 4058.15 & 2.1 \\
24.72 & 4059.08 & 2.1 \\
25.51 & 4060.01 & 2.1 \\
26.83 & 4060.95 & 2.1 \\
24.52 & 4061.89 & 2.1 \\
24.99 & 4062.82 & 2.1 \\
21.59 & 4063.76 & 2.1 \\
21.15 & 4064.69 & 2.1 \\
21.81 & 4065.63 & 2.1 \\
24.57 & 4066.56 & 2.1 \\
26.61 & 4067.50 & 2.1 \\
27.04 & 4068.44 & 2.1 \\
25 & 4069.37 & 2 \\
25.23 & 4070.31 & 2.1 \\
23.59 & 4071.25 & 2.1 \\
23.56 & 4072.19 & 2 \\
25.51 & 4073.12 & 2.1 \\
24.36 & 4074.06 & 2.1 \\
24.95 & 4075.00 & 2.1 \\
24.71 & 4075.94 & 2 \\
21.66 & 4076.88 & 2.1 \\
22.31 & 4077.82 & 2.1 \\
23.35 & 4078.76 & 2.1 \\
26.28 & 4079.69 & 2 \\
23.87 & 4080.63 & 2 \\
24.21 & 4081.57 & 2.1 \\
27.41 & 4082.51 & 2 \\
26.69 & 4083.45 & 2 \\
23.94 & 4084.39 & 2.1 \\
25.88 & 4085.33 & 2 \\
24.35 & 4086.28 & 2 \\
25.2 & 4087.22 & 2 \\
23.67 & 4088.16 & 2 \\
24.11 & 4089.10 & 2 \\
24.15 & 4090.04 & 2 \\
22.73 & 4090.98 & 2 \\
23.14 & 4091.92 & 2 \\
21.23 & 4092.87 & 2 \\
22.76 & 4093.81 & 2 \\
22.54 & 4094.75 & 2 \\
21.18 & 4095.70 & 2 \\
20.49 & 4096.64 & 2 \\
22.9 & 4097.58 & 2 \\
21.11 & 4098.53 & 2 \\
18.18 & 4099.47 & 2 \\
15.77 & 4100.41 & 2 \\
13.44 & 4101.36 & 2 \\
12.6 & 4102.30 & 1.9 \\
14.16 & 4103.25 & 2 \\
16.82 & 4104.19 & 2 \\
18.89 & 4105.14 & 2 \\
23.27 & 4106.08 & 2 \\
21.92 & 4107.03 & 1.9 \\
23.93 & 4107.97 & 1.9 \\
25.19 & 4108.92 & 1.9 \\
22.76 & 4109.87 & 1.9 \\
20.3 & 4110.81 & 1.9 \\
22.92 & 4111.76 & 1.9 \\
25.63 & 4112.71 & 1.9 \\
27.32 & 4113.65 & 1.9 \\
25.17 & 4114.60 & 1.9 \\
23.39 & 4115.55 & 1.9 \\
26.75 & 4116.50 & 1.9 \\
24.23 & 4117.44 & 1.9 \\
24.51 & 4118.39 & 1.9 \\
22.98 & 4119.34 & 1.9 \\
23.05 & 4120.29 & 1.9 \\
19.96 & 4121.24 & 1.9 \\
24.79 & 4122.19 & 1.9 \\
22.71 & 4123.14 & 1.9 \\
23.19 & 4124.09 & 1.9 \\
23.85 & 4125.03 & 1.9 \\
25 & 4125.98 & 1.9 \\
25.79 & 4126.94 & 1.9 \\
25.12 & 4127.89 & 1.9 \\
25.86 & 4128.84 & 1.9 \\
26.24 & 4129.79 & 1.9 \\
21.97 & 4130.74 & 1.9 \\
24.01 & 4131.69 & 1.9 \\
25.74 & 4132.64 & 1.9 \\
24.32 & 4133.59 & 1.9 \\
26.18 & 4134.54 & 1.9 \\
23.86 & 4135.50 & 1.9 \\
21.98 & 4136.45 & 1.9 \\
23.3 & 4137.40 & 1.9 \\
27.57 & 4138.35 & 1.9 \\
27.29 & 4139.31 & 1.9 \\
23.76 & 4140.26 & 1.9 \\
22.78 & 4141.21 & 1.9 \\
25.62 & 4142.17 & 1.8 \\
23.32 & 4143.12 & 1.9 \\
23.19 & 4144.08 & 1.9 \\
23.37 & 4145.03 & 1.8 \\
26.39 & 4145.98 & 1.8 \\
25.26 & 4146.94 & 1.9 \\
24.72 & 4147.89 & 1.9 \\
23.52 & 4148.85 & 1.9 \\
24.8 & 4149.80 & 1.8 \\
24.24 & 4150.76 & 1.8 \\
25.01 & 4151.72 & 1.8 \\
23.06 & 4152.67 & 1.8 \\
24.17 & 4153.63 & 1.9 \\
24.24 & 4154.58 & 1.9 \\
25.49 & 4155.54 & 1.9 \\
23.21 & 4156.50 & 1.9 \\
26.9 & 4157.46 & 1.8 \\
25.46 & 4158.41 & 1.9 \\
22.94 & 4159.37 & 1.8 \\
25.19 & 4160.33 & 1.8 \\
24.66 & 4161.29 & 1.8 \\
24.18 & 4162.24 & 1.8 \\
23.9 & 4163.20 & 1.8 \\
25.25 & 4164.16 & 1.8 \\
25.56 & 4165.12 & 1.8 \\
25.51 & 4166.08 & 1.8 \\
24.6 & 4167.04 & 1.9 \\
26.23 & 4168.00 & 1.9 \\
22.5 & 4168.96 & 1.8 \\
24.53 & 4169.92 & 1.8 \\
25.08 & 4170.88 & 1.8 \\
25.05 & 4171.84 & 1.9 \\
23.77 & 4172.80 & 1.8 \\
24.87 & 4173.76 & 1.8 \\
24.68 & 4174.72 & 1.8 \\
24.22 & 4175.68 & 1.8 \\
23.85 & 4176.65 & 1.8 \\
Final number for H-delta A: 3.8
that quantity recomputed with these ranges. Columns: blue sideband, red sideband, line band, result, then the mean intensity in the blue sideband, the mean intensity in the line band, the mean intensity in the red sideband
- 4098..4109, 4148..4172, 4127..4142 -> -2.0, 18.6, 24.7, 24.6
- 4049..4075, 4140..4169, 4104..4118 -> 0.7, 24.6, 23.4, 24.5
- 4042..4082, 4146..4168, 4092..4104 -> 2.7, 24.5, 18.9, 24.7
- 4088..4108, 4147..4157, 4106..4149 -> -3.4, 20.3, 24.2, 24.3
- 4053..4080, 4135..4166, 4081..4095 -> 0.2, 24.4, 24.2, 24.5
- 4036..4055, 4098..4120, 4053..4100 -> -1.1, 25.3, 24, 21.4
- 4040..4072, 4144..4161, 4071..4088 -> 0.1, 24.8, 24.5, 24.5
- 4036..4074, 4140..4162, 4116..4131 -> 0.3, 24.9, 24.2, 24.4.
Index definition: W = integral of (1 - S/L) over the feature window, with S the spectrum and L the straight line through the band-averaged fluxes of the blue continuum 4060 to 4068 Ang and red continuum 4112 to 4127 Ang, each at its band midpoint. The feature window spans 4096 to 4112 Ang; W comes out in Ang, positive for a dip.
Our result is 3.0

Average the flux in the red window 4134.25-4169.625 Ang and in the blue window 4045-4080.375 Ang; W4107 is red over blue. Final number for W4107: 1.0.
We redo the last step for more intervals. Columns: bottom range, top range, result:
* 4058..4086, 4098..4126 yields 0.89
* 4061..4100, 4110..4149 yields 1.02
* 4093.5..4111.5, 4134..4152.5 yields 1.23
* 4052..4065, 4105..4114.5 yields 0.95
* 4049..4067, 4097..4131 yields 0.91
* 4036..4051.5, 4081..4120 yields 0.89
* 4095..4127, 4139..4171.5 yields 1.13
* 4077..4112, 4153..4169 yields 1.13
